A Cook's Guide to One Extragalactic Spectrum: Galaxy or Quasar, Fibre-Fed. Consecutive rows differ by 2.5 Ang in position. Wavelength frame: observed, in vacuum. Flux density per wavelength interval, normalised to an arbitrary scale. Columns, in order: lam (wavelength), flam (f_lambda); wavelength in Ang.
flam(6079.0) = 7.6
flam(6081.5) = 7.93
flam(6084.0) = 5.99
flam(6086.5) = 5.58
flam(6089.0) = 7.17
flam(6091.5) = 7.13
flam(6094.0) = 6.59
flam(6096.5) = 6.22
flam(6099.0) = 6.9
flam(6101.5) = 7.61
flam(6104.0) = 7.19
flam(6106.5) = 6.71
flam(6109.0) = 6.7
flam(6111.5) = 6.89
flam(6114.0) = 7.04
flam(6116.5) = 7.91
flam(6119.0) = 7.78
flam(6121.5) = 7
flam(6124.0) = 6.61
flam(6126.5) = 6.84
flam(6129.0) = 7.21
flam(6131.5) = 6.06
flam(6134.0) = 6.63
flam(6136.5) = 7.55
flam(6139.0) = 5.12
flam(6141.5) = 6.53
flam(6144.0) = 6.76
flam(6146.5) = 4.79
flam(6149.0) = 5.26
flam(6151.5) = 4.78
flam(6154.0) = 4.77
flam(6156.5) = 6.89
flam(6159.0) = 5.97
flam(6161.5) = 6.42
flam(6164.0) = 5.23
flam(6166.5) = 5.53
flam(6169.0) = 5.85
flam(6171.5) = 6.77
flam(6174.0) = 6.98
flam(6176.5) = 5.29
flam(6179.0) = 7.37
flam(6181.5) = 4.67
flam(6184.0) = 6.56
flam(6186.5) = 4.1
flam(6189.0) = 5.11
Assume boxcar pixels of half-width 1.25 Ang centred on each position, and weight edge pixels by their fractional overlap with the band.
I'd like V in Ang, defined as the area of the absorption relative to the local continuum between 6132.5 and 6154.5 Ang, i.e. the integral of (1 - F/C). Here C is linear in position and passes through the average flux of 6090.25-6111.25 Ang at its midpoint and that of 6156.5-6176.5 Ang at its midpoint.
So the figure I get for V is 1.9 Ang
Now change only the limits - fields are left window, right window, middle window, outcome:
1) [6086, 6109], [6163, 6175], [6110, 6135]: -1.7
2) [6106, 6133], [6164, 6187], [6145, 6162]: 2.1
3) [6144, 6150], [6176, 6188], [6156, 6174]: -2.1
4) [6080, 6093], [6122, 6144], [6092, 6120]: -1.5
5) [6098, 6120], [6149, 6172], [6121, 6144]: -0.3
